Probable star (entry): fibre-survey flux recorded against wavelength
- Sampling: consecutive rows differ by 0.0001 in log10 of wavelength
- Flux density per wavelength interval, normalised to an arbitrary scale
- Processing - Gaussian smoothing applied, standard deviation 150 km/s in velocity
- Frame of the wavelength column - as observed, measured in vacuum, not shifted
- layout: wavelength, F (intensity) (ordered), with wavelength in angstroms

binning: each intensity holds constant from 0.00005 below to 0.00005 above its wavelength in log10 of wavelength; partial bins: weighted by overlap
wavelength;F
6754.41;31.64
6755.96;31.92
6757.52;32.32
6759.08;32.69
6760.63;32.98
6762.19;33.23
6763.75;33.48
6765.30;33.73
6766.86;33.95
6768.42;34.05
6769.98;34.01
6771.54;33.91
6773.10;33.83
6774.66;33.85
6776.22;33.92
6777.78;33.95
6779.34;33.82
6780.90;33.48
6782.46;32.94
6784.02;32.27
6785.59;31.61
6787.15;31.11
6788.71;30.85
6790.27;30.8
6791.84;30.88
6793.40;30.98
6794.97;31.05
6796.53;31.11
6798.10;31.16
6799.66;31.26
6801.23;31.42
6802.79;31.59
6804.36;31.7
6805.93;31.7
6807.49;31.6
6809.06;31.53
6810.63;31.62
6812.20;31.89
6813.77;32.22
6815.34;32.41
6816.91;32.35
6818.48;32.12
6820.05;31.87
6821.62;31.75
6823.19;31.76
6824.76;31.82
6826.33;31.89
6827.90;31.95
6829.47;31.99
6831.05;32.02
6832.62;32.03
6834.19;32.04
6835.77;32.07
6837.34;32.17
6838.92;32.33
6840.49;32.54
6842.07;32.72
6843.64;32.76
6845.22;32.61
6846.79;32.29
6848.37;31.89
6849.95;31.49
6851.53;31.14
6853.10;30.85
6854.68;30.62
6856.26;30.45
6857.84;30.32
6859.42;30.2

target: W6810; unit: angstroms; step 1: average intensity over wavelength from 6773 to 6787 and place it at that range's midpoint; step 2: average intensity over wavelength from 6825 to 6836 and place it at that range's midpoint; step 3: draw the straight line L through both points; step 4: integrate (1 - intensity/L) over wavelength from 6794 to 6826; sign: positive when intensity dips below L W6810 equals 0.8 angstroms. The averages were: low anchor 33.2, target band 31.7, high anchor 32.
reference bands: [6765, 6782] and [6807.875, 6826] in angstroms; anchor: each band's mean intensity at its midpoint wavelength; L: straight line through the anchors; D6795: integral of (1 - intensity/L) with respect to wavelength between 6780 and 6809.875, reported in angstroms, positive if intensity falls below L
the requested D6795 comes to 1.2 angstroms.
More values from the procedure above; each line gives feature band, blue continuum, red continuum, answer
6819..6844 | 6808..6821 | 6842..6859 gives -0.3 angstroms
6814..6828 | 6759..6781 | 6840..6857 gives 0.2 angstroms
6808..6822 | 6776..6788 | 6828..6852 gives 0.2 angstroms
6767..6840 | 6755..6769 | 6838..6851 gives 1.2 angstroms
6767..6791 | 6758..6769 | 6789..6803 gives -0.5 angstroms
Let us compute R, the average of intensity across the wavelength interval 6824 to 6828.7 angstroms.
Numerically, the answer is 31.9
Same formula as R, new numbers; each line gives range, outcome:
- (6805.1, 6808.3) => 31.7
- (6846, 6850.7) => 31.9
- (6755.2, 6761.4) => 32.5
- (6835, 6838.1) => 32.2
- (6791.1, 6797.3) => 31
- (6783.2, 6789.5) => 31.5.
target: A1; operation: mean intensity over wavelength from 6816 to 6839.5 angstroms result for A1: 32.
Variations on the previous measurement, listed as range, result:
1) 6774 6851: 32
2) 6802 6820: 31.9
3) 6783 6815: 31.4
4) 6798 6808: 31.5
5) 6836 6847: 32.5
